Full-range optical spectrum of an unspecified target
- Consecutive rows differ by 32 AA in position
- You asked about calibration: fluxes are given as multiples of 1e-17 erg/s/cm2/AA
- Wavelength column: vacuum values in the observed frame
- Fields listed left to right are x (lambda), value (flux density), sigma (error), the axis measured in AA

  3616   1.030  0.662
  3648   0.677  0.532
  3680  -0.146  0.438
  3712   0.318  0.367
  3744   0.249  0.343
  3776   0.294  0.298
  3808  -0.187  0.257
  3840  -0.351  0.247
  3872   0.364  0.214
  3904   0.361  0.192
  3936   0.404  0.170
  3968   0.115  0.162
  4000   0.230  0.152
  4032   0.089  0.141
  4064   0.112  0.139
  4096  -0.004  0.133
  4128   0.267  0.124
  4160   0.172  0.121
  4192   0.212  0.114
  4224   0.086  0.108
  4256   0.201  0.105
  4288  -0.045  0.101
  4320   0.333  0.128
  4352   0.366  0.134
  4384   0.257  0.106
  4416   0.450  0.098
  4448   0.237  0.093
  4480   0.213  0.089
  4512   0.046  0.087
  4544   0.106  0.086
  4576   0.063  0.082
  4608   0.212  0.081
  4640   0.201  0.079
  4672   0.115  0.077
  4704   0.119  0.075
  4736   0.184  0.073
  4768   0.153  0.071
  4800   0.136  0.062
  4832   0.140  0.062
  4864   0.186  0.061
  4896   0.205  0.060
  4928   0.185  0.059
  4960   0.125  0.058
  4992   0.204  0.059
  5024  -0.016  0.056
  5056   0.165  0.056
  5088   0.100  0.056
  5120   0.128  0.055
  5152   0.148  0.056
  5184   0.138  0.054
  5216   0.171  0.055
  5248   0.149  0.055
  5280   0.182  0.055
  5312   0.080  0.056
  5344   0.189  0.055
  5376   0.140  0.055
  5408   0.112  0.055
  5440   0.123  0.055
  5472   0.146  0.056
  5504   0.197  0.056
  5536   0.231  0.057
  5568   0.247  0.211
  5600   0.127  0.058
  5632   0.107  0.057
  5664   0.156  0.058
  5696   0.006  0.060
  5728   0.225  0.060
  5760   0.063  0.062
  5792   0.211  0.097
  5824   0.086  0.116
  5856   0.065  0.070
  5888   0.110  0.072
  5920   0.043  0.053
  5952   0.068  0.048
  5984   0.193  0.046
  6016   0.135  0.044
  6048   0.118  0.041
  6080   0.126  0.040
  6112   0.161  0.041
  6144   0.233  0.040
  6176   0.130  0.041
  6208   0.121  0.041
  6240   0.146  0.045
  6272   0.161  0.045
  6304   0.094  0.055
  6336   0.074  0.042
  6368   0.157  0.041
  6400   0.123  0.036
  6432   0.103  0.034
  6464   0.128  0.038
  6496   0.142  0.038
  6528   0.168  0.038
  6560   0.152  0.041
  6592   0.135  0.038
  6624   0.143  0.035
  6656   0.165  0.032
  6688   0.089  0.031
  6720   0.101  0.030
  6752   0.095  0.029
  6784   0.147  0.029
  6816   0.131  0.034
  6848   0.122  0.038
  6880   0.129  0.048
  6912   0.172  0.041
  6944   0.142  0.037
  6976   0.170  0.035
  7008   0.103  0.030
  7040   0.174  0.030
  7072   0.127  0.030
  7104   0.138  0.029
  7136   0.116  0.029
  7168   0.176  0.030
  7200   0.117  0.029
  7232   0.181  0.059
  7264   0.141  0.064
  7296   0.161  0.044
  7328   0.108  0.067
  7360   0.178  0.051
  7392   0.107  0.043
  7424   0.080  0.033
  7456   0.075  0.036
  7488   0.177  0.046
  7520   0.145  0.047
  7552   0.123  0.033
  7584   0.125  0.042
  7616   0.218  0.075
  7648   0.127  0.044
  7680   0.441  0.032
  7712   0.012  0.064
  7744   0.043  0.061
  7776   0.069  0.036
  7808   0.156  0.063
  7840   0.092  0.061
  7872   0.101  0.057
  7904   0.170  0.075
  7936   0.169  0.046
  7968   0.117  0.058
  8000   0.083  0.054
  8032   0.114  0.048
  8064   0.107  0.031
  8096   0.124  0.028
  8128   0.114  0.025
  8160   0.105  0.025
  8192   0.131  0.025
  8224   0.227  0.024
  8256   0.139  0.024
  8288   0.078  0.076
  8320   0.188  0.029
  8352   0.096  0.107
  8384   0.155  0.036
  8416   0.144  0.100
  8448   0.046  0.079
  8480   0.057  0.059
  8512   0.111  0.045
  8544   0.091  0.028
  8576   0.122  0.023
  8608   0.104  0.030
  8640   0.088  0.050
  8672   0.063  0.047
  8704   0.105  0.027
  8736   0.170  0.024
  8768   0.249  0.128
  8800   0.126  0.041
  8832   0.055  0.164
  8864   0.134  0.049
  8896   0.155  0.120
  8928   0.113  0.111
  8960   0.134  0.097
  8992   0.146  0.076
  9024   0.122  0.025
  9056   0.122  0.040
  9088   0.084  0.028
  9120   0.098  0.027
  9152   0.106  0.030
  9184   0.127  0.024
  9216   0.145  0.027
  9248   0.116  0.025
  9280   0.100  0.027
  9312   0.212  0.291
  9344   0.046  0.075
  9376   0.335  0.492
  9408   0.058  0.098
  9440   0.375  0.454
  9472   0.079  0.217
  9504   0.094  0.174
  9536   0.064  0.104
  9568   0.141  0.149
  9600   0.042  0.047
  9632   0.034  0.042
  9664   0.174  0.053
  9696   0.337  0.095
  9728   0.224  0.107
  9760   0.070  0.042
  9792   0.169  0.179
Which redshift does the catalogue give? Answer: 1.057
